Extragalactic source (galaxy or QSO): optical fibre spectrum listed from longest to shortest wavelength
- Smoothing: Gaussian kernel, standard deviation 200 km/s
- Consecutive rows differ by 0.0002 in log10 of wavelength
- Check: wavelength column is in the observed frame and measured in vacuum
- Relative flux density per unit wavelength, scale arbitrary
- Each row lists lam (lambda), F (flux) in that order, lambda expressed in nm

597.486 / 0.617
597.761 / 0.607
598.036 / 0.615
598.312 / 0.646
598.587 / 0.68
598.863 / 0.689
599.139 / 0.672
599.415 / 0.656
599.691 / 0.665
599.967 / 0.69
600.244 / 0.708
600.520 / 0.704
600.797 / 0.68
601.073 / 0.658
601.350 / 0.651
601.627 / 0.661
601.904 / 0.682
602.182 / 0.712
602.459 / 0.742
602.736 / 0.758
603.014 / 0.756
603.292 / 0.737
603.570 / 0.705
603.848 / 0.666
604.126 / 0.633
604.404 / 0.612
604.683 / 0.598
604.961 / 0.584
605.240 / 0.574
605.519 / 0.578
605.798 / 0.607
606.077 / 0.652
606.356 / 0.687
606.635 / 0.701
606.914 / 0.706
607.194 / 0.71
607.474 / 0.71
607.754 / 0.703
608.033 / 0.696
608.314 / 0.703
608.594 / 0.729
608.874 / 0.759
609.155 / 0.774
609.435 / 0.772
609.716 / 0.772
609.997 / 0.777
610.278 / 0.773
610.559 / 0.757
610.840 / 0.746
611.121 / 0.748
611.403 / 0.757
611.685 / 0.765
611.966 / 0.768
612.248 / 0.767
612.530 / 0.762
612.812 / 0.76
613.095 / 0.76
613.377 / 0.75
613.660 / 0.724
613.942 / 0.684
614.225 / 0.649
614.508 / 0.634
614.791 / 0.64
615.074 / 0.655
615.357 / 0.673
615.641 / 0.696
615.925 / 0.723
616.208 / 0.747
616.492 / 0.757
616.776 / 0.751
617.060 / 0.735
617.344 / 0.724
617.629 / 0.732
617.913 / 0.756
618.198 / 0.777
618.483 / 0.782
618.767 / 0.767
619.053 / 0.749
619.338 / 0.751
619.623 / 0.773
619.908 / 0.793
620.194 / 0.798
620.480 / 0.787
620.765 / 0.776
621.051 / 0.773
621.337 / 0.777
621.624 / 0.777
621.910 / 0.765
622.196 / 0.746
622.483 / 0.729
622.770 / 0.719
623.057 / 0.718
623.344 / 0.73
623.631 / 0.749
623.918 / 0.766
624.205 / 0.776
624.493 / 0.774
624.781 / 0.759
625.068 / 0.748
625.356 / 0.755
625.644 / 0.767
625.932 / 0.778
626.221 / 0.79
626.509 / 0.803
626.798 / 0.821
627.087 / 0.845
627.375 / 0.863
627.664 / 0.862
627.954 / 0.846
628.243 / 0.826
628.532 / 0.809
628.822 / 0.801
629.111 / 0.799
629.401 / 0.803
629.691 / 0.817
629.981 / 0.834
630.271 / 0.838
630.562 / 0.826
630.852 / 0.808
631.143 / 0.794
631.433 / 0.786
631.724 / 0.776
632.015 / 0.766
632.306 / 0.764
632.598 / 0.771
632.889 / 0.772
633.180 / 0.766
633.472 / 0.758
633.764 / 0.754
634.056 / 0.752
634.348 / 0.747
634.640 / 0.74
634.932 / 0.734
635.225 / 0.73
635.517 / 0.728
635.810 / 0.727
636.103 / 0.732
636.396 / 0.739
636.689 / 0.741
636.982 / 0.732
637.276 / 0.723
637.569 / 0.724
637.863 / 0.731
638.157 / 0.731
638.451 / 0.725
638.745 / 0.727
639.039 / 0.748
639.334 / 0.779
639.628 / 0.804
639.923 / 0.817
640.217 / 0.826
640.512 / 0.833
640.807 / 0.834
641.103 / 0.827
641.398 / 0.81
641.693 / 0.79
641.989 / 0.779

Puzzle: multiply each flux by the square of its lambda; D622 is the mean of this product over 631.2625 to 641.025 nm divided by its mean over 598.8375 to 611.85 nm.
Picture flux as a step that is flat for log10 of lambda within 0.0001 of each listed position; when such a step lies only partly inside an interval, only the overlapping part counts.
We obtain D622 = 1.20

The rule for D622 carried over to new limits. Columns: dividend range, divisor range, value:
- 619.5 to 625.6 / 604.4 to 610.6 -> 1.15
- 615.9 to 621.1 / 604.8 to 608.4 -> 1.20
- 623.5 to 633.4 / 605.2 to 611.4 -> 1.19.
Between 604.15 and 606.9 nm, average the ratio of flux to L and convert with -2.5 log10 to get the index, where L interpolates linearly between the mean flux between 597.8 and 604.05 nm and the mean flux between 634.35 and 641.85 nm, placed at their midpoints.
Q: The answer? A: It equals 0.11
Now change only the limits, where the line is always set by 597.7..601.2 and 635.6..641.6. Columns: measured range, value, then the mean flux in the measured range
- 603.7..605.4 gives 0.117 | 0.611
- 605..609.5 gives 0.000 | 0.688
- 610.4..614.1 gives -0.074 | 0.75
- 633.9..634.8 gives 0.012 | 0.747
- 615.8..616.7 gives -0.050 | 0.744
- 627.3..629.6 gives -0.117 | 0.825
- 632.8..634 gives -0.012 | 0.761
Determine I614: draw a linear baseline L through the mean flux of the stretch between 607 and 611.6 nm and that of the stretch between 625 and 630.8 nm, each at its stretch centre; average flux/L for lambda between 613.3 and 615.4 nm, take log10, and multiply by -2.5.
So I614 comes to 0.132 mag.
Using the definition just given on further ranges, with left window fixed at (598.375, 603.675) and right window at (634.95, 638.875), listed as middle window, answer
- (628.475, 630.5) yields -0.130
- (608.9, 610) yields -0.101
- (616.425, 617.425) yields -0.047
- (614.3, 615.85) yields 0.074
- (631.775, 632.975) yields -0.062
